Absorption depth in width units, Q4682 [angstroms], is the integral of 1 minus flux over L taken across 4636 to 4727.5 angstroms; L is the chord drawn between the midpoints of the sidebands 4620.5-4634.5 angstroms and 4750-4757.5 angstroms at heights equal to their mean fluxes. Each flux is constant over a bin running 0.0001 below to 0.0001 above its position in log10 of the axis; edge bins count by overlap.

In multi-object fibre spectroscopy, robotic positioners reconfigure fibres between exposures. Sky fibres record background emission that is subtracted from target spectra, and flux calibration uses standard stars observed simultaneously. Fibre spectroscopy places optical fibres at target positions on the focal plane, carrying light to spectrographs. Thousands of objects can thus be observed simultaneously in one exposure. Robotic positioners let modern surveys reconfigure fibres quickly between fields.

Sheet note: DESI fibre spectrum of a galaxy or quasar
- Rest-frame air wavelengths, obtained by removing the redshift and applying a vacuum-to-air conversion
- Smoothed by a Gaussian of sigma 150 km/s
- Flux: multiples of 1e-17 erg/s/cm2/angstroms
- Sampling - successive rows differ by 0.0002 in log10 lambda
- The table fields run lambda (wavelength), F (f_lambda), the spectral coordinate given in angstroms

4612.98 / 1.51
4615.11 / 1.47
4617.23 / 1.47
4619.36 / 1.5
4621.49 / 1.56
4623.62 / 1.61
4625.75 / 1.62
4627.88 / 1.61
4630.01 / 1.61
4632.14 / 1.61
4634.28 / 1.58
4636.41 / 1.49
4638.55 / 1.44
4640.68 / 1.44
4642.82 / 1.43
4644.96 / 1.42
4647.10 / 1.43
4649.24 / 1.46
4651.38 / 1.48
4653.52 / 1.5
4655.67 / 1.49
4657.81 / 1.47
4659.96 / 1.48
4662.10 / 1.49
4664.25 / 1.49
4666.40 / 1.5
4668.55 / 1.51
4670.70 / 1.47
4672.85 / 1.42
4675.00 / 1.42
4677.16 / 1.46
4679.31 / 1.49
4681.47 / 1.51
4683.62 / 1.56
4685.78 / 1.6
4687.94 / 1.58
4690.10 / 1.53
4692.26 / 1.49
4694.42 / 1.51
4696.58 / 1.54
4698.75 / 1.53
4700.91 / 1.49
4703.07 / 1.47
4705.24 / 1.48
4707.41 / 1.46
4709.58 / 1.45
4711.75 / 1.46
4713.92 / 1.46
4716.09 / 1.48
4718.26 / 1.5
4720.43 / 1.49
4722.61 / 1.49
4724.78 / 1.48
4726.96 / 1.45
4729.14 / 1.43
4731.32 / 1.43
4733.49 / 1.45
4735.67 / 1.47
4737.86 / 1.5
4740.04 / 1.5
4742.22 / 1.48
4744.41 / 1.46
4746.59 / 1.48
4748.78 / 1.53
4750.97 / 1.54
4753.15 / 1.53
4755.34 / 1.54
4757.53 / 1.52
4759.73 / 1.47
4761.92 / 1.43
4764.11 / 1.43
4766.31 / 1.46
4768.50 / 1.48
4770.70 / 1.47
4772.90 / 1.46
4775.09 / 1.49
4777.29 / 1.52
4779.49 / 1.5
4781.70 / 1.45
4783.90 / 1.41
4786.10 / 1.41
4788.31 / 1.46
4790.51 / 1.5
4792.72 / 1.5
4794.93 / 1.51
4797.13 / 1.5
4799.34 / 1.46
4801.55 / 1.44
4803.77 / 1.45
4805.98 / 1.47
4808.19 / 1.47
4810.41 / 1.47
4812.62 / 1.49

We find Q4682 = 5.2 angstroms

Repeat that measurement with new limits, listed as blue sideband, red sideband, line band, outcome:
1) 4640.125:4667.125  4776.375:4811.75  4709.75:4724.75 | -0.1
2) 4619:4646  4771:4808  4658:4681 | 0.7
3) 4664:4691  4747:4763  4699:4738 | 0.9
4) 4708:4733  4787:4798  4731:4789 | 0.1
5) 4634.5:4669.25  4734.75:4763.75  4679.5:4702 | -0.8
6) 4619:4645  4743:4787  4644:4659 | 0.6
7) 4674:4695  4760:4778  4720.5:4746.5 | 0.3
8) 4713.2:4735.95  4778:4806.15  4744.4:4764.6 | -0.4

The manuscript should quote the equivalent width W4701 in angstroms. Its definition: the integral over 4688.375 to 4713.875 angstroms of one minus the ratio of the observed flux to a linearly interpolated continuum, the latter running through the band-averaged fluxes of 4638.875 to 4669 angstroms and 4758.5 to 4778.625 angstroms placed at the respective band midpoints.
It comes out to -0.4 angstroms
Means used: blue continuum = 1.47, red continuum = 1.47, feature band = 1.49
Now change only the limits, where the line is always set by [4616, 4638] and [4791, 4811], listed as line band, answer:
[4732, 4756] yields 0.12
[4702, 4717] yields 0.55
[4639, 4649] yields 0.78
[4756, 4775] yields 0.32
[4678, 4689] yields -0.09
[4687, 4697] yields 0.01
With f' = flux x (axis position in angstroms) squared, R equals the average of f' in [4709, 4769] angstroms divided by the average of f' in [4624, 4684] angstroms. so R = 1.02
